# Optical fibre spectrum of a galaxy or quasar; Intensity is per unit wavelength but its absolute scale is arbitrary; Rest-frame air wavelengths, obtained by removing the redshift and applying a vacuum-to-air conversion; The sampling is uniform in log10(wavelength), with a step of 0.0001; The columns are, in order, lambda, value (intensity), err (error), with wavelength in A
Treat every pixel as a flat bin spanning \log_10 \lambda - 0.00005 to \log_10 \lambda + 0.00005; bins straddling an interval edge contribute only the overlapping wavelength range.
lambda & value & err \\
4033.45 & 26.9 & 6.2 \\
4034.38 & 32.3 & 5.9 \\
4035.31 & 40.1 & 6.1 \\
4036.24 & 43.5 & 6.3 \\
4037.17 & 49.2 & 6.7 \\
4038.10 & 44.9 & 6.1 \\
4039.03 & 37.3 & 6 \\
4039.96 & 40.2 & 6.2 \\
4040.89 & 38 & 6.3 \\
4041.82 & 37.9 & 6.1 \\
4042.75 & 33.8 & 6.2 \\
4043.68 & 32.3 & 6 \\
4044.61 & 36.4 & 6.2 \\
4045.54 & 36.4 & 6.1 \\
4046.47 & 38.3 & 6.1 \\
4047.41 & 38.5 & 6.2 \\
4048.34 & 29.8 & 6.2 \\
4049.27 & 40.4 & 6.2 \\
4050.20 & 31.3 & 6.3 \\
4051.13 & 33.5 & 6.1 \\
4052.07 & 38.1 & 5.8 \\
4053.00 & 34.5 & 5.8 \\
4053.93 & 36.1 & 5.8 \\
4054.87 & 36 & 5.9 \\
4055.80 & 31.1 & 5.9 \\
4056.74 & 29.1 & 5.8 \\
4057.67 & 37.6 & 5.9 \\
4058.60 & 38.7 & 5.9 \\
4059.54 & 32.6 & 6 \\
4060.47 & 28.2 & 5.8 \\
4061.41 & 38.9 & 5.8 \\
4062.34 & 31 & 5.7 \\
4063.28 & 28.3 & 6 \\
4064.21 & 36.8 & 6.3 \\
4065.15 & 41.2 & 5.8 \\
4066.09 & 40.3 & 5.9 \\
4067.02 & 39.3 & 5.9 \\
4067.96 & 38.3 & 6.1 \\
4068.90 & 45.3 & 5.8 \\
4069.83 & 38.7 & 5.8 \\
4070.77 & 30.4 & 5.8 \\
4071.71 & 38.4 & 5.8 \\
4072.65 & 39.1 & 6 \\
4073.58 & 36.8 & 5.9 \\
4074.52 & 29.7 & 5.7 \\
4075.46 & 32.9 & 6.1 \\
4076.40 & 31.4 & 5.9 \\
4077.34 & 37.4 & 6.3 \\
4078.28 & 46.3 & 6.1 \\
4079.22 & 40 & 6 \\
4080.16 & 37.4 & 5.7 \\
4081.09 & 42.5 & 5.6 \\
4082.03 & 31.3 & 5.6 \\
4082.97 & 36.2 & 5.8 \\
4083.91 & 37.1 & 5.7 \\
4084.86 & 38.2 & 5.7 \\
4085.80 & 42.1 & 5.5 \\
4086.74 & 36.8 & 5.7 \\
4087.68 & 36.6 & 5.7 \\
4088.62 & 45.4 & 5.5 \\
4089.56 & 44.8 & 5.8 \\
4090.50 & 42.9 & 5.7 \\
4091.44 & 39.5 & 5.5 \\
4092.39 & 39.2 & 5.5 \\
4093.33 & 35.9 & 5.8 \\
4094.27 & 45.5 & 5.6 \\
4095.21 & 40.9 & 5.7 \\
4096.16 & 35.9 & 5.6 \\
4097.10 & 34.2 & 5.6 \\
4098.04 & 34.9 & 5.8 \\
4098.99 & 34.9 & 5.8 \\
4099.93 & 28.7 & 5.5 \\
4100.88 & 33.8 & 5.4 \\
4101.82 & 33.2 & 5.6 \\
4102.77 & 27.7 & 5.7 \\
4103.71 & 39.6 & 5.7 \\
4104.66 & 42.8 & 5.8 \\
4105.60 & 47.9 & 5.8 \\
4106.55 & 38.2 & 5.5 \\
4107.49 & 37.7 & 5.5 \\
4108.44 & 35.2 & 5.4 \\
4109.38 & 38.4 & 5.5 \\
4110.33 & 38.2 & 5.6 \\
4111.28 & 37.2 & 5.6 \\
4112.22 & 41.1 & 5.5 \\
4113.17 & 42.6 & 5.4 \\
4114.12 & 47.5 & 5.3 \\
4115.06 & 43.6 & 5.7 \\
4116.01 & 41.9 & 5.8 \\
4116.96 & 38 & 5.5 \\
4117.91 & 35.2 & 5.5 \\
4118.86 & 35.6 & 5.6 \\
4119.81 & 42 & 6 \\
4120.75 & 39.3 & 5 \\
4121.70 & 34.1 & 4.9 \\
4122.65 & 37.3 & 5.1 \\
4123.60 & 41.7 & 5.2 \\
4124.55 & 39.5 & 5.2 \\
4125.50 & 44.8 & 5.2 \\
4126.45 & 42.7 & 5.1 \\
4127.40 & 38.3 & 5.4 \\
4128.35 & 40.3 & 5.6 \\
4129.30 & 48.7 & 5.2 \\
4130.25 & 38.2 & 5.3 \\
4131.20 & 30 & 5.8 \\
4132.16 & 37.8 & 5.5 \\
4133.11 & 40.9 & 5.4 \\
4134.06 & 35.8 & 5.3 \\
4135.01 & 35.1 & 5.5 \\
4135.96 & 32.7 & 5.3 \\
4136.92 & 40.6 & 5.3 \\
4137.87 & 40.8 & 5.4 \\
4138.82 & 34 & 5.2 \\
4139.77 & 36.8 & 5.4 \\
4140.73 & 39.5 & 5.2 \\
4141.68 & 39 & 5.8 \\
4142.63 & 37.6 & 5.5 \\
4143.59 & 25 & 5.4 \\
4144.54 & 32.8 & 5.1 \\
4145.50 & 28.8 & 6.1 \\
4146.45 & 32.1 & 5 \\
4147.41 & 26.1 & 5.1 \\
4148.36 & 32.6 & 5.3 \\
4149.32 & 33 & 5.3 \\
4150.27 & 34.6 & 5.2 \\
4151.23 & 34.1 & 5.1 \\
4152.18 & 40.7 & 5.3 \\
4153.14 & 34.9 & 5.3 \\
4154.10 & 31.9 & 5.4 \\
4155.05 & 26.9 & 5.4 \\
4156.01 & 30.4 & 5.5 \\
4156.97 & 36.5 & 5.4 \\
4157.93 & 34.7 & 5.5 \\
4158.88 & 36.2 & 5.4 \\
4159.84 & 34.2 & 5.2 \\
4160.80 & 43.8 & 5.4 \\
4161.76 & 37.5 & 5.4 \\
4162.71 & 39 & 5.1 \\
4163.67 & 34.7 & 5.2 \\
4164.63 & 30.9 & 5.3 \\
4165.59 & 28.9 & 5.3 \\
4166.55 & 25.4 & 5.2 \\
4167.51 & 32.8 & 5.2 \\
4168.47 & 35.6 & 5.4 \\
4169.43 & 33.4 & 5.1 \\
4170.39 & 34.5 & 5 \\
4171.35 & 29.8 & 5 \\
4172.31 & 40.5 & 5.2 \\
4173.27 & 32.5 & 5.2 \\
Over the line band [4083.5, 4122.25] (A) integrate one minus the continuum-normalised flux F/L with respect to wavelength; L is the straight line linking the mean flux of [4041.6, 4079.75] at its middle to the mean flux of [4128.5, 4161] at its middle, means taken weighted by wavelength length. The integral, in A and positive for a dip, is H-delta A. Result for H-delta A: -3.4 A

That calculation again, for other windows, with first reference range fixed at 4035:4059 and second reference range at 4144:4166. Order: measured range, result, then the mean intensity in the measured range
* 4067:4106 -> -2.20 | 37.8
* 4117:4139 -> -2.56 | 38.5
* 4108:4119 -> -1.48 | 39.7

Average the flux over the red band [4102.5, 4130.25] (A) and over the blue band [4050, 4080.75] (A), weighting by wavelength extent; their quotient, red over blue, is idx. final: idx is 1.1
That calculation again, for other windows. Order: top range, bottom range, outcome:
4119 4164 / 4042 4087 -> 1.01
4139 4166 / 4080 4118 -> 0.88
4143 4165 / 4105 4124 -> 0.85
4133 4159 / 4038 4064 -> 0.97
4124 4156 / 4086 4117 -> 0.92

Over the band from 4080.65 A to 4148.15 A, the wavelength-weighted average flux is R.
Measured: 37.9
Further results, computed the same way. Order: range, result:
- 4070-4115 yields 38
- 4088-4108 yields 38.2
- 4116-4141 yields 38.5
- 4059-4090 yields 37.3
